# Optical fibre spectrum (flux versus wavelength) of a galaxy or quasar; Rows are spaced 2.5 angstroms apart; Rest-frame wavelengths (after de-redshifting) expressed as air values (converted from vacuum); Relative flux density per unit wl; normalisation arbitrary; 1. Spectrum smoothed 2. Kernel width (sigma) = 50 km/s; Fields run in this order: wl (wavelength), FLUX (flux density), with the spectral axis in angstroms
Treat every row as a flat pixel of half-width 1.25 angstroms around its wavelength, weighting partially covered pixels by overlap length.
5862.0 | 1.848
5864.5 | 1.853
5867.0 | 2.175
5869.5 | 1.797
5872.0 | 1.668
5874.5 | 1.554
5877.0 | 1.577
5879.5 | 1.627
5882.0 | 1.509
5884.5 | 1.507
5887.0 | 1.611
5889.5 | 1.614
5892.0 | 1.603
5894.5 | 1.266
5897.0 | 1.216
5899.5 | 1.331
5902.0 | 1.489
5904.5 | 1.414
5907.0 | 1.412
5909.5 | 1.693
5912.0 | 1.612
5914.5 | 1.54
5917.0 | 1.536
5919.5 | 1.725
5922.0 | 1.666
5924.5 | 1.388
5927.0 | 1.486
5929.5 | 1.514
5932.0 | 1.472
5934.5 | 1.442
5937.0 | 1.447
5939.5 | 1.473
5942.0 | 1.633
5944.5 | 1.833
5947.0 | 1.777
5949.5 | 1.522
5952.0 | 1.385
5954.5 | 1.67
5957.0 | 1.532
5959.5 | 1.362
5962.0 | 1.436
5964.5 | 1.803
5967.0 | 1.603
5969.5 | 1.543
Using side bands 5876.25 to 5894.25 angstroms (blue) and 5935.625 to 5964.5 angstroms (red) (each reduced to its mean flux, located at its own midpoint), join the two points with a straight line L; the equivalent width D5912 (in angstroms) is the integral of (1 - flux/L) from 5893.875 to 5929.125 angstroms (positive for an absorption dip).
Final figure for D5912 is 1.6 angstroms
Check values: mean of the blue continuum 1.56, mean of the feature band 1.49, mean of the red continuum 1.56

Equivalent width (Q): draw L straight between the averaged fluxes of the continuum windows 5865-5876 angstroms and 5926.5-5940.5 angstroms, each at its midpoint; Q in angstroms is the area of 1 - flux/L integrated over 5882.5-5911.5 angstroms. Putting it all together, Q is 3.2 angstroms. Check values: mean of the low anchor 1.8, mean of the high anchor 1.47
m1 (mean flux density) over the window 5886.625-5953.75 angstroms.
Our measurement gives 1.52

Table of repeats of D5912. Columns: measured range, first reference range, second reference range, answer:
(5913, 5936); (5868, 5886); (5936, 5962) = 0.7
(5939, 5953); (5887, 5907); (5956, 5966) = -1.0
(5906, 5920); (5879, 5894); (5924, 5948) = -0.2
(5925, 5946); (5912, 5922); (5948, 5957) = 0.5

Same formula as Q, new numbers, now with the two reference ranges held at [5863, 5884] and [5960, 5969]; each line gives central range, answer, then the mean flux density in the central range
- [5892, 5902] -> 2.0 angstroms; 1.34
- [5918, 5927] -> 0.4 angstroms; 1.58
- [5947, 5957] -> 0.3 angstroms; 1.56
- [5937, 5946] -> 0.0 angstroms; 1.62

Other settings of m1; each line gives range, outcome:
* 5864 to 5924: 1.58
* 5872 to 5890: 1.58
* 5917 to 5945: 1.54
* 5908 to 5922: 1.62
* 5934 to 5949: 1.6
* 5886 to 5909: 1.45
